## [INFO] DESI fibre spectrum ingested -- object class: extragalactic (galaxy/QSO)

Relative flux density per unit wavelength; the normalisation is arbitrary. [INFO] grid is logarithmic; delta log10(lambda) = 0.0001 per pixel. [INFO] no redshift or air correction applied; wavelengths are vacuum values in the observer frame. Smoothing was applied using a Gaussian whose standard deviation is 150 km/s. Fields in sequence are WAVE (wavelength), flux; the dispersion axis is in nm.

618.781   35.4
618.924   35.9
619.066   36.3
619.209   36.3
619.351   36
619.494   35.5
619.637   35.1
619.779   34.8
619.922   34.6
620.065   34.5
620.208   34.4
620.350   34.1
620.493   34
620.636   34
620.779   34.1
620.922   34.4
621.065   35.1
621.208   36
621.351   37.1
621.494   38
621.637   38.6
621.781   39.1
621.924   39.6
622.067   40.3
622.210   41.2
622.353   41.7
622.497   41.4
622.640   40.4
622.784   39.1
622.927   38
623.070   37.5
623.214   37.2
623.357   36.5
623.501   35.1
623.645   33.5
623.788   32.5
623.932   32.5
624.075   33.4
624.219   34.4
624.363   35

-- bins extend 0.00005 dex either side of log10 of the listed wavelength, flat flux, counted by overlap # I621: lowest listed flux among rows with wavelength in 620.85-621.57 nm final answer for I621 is 34.4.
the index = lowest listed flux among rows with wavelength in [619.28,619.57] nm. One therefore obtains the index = 35.5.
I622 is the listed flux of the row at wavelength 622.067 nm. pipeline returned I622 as 40.3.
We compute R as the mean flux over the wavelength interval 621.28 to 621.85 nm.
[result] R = 38.2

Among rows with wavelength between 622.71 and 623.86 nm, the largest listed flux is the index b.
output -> 39.1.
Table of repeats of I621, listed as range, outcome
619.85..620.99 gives 34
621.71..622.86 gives 39.1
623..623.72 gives 33.5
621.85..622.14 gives 39.6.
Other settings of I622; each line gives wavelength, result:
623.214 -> 37.2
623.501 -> 35.1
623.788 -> 32.5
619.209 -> 36.3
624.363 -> 35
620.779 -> 34.1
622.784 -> 39.1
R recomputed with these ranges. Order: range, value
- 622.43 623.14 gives 39.3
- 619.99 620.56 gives 34.3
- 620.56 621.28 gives 34.7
